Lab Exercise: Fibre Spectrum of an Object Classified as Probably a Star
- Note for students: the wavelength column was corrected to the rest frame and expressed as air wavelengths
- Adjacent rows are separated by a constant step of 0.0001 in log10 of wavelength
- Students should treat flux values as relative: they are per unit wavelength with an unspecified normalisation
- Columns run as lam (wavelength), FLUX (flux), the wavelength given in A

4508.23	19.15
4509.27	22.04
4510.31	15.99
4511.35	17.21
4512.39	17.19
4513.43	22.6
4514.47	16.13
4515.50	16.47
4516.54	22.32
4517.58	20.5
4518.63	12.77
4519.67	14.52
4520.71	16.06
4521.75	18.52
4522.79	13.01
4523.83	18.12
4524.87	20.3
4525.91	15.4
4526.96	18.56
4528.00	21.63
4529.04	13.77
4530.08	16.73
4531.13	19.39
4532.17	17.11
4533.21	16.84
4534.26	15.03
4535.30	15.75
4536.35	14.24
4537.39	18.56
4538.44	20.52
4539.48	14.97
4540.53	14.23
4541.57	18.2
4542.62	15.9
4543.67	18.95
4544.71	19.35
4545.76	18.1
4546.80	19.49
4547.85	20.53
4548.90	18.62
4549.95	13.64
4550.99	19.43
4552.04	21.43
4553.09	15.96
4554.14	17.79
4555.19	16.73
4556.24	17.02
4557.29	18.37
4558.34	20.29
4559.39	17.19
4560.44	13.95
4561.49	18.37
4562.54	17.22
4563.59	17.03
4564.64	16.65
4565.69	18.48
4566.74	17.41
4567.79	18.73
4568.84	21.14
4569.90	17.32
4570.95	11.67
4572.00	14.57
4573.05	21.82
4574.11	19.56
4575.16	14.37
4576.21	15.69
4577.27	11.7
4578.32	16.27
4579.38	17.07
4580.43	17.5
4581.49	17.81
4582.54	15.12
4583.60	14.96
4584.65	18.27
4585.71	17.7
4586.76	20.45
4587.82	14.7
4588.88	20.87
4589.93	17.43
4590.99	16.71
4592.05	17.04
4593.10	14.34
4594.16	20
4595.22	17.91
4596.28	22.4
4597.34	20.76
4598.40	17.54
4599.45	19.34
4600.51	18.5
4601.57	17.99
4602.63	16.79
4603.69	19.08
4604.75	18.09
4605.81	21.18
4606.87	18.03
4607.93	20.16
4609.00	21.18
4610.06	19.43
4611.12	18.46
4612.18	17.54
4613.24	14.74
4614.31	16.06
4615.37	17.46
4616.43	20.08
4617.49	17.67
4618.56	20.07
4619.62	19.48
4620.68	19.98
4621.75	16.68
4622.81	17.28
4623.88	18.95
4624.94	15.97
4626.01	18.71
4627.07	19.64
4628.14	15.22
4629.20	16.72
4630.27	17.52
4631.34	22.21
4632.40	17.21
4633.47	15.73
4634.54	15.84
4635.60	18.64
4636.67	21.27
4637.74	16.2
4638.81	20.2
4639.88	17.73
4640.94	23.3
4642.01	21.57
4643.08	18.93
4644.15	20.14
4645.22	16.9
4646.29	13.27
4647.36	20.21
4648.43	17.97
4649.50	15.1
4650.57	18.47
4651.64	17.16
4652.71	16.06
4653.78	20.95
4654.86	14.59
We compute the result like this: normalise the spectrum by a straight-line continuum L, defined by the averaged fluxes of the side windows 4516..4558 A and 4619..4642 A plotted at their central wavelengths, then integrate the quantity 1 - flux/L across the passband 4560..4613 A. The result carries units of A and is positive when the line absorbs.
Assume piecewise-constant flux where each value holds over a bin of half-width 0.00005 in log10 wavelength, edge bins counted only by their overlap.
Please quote 0.7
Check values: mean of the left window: 17.5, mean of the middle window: 17.7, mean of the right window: 18.4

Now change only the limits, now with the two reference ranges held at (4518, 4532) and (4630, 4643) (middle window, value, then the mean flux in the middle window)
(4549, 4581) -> 0.8 A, 17.2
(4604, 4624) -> 0.0 A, 18.5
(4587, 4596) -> 0.3 A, 17.6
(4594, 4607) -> -0.5 A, 19.1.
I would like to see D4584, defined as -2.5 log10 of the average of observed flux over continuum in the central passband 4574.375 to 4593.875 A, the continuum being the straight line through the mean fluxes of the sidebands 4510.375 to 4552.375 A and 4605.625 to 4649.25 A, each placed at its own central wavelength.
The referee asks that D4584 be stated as 0.08 mag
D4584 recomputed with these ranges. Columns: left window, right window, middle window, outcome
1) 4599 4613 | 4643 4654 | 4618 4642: -0.02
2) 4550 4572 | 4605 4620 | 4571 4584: 0.10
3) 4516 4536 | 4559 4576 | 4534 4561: -0.02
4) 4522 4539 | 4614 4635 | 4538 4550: -0.03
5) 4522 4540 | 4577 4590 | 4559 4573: 0.00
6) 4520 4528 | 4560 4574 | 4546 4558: -0.05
